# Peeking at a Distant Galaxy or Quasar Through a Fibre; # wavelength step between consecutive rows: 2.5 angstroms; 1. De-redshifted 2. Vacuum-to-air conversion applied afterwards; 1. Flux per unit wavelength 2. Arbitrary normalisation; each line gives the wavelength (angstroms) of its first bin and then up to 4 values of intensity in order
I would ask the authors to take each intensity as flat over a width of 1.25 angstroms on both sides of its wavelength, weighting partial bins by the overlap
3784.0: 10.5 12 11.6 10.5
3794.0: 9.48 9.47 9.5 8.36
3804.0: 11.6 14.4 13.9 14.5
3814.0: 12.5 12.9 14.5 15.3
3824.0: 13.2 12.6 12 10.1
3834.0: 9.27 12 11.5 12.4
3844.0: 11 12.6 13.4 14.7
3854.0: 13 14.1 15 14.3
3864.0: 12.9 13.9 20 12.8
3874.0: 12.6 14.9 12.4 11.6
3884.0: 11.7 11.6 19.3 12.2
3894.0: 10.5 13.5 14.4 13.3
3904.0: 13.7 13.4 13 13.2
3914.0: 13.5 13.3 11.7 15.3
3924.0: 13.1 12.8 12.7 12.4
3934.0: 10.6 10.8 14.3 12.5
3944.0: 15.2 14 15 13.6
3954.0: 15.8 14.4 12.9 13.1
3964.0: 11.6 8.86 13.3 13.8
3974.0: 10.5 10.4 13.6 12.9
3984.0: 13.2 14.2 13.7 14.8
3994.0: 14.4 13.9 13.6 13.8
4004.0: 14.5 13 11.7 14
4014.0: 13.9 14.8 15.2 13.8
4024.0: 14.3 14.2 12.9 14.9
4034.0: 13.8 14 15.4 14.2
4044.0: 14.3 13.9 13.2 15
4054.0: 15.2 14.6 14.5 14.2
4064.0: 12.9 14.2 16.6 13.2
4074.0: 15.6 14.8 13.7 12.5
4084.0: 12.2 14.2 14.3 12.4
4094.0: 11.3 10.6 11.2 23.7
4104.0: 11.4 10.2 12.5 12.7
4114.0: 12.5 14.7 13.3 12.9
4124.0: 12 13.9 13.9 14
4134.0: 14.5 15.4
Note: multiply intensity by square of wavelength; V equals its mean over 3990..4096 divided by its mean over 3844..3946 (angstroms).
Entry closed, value 1.1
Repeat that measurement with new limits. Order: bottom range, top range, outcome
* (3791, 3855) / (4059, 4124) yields 1.28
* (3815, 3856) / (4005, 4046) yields 1.23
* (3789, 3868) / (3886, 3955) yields 1.13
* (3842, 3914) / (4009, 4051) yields 1.13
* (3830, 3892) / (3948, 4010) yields 1.06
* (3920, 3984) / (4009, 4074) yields 1.15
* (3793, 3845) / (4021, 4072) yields 1.34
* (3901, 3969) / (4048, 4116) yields 1.12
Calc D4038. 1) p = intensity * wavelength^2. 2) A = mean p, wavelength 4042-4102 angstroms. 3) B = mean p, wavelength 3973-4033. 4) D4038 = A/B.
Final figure 1.1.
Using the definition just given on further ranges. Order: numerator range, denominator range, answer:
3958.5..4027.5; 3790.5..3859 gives 1.18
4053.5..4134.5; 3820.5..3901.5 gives 1.16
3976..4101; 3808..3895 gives 1.15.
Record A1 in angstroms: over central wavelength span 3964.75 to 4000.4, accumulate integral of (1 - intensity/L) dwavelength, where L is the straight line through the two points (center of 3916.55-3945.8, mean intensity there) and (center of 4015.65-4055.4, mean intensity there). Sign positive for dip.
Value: 1.8 angstroms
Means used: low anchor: 12.9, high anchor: 14.3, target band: 12.9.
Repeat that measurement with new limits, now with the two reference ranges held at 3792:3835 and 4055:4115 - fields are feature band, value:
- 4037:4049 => -0.85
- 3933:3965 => -1.56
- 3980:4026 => -2.71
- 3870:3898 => -1.57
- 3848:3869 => -3.51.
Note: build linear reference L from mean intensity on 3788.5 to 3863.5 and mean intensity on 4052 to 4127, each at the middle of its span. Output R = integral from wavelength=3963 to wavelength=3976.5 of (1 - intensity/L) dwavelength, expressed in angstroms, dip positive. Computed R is 1.6 angstroms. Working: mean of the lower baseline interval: 12.3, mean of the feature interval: 11.5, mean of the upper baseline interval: 13.6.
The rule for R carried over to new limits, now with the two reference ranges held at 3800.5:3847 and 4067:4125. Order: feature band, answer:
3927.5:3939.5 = 0.7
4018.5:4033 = -1.1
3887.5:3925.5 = -2.6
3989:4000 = -0.9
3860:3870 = -2.1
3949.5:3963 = -1.1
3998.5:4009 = -0.3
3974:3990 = 0.2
